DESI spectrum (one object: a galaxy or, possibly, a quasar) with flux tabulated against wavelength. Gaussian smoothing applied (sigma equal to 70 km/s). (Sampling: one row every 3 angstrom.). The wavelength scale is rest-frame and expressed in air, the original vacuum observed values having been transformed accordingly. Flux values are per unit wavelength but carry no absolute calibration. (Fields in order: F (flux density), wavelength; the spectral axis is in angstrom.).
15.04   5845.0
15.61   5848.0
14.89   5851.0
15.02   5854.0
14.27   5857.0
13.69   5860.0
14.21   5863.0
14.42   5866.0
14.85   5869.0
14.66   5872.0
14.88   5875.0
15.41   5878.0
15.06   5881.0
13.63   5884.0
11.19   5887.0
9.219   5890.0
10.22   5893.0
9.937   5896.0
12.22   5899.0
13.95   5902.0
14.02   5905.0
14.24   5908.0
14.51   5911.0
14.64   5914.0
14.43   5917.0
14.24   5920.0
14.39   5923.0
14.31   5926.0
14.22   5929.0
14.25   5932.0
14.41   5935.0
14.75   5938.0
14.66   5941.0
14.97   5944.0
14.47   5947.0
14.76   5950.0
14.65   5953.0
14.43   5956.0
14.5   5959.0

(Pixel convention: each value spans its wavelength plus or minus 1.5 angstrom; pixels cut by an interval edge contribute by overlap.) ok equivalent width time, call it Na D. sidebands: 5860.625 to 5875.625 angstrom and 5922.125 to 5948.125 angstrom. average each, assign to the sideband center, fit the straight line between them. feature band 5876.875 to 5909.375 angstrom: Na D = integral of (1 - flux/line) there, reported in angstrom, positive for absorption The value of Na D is 4.28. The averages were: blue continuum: 14.5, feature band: 12.6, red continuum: 14.5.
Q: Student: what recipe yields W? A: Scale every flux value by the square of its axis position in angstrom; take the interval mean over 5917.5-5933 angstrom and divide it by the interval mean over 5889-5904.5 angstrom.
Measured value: 1.3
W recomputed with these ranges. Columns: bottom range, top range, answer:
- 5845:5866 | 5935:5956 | 1.03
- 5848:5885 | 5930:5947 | 1.02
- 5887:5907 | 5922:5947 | 1.26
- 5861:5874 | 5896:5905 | 0.89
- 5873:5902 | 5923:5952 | 1.18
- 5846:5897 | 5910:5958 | 1.09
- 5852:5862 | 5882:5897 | 0.78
